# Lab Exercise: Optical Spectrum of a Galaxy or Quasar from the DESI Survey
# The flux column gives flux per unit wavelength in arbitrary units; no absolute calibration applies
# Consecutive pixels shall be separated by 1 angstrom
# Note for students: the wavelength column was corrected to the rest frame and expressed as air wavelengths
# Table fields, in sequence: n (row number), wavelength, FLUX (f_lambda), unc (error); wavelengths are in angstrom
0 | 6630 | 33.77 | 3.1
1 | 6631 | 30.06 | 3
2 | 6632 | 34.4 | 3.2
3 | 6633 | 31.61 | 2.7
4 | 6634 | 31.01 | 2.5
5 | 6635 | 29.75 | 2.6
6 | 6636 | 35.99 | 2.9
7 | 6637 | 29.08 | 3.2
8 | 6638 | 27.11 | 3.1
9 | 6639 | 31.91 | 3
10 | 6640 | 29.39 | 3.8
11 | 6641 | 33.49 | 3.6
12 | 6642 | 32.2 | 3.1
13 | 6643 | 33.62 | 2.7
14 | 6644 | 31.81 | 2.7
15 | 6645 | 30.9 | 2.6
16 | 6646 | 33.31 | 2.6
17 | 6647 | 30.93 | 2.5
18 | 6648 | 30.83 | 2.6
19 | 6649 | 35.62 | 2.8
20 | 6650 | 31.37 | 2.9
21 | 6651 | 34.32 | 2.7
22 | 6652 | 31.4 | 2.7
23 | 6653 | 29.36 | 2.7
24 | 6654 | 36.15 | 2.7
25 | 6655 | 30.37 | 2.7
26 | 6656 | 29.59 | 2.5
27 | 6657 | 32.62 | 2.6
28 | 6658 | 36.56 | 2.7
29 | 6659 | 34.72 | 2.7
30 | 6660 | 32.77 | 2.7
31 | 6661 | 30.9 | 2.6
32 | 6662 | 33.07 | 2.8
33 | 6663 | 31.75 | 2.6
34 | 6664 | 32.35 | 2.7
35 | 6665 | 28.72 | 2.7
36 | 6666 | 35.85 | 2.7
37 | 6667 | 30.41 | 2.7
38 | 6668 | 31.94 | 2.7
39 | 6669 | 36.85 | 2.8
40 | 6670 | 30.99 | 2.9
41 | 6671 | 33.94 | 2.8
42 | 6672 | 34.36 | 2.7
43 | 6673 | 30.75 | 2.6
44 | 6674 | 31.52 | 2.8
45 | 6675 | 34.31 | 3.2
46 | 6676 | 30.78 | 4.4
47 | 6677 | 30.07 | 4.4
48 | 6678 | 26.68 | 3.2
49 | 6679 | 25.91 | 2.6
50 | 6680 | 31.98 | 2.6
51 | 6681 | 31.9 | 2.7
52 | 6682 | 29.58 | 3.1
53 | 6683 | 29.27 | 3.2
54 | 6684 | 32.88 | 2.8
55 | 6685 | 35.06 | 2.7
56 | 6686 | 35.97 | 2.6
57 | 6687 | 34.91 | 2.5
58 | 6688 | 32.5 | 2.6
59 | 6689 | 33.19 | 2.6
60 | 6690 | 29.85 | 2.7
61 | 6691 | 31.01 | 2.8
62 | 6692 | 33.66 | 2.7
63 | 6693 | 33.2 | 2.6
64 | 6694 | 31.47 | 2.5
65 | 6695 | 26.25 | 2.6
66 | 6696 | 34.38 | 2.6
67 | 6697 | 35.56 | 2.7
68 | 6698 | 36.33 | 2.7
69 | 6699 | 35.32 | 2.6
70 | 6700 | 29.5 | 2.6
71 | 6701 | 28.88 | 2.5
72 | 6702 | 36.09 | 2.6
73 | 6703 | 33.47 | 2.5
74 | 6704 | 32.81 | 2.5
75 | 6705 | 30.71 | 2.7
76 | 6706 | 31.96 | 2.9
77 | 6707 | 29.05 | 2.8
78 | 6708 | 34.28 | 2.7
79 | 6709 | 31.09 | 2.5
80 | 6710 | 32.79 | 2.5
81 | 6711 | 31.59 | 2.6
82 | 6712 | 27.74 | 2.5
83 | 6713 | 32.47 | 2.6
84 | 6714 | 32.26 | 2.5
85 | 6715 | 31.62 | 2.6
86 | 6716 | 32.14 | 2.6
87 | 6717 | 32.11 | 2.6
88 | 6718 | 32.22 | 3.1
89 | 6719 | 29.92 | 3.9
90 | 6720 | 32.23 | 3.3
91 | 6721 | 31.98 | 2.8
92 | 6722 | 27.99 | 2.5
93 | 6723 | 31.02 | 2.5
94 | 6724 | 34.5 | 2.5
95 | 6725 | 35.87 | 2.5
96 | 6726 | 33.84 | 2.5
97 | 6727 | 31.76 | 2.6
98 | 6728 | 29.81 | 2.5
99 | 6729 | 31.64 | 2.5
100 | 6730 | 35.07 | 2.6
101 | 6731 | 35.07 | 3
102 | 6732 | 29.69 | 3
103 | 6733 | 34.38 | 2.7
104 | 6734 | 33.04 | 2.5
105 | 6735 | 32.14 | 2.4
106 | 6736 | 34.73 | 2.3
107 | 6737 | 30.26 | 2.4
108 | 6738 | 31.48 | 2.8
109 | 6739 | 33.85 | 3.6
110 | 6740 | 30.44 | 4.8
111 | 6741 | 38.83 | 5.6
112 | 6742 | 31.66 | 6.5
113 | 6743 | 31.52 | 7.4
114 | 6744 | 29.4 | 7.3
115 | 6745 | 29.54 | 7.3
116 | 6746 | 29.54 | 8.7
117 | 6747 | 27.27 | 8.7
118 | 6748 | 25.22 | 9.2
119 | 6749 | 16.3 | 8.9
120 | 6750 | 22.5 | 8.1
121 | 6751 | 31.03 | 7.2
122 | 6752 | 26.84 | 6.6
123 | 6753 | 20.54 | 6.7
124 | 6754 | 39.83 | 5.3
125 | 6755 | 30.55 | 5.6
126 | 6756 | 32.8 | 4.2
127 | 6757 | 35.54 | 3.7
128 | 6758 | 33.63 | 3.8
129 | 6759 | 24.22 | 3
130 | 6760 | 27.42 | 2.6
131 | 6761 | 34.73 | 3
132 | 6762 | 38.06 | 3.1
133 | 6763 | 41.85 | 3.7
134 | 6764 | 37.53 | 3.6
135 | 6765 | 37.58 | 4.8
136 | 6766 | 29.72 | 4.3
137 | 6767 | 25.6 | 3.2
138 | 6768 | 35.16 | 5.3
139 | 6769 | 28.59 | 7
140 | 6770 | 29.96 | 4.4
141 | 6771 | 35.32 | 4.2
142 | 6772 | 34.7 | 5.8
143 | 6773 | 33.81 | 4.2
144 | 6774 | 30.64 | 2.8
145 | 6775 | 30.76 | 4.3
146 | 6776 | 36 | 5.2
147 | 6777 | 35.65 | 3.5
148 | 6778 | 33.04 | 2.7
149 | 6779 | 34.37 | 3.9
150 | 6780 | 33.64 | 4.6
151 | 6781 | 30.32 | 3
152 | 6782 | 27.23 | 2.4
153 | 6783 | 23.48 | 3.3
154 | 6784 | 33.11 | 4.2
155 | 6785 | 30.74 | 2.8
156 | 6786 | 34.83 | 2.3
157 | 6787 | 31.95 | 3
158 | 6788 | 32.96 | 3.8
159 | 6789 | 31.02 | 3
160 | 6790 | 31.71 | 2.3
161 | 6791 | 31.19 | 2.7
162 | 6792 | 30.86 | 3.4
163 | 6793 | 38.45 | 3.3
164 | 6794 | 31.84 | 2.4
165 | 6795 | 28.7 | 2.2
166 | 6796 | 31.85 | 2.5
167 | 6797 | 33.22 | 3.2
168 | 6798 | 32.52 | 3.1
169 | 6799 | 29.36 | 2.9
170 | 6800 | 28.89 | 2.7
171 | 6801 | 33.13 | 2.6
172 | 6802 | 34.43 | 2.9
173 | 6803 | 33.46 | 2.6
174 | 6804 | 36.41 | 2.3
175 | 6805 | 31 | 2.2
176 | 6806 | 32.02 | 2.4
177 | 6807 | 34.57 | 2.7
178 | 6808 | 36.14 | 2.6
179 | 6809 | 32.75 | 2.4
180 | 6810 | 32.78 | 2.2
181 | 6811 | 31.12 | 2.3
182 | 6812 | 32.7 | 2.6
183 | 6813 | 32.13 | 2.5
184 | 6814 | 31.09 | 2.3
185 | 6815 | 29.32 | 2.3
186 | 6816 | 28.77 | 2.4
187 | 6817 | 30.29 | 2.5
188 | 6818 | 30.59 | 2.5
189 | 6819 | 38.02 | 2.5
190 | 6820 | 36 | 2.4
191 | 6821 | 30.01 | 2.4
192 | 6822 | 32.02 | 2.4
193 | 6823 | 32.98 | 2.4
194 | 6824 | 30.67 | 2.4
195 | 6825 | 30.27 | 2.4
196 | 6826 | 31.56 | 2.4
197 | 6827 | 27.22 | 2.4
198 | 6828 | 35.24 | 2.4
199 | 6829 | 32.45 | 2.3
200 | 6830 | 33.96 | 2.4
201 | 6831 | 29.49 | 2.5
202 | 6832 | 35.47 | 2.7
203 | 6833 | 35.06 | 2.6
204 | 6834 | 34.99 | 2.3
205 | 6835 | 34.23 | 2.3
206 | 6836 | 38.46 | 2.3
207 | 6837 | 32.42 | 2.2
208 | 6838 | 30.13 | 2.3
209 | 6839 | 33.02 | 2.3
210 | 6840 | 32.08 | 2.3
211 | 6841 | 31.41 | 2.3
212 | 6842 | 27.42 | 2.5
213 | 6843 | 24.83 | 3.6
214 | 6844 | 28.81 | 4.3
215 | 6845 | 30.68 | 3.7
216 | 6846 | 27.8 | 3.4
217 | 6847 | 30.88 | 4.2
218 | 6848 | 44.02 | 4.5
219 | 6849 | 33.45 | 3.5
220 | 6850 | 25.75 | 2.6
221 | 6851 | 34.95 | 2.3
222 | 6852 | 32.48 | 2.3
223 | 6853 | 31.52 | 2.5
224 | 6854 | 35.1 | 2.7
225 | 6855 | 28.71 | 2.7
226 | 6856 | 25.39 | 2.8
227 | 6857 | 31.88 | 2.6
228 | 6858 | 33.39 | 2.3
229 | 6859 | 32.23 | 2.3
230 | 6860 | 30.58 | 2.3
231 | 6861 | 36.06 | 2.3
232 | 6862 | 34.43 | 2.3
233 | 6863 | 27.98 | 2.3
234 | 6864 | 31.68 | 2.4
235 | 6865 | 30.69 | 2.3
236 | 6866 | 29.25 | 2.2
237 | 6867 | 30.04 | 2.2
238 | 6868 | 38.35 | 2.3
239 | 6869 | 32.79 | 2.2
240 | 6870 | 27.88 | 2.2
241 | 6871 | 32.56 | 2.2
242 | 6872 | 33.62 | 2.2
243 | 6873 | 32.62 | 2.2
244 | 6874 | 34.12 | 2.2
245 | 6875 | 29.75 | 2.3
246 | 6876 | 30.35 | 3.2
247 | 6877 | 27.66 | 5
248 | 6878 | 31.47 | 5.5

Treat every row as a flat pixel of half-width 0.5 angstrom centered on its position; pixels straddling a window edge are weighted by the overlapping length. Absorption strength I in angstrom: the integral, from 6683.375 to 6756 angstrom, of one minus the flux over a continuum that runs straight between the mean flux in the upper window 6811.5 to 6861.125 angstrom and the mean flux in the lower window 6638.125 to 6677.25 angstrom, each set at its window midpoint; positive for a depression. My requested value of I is 1.3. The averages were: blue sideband 32.3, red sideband 31.9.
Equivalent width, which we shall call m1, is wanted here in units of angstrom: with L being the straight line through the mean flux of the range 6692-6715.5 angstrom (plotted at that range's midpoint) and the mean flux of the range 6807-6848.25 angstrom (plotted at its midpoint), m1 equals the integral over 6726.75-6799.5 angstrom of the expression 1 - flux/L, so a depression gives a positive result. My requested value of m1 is 1.15 angstrom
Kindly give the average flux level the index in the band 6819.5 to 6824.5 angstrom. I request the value 32.3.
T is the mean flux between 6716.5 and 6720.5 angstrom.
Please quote 31.6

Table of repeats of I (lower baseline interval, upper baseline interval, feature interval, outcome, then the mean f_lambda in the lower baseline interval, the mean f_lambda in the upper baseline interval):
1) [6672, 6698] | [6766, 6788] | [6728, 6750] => 0.73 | 31.8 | 31.8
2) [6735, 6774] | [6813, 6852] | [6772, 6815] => -0.88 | 31.3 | 32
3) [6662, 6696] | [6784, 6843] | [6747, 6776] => 0.94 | 31.9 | 32.3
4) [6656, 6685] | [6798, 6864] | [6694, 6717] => -0.09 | 31.9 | 32.1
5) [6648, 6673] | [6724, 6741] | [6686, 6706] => 0.09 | 32.7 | 32.9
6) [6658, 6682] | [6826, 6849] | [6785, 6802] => 0.06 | 31.9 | 32.3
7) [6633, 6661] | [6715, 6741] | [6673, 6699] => 0.20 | 32.1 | 32.4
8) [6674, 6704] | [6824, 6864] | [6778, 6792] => 0.29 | 32.1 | 31.9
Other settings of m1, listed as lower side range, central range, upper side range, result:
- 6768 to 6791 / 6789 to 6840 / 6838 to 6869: -1.1 angstrom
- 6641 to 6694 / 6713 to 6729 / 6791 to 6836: 0.2 angstrom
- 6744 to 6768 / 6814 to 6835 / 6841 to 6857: -1.0 angstrom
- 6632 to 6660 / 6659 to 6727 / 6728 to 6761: -1.6 angstrom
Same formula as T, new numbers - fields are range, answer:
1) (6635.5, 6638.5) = 30.7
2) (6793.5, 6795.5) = 30.3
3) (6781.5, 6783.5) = 25.4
